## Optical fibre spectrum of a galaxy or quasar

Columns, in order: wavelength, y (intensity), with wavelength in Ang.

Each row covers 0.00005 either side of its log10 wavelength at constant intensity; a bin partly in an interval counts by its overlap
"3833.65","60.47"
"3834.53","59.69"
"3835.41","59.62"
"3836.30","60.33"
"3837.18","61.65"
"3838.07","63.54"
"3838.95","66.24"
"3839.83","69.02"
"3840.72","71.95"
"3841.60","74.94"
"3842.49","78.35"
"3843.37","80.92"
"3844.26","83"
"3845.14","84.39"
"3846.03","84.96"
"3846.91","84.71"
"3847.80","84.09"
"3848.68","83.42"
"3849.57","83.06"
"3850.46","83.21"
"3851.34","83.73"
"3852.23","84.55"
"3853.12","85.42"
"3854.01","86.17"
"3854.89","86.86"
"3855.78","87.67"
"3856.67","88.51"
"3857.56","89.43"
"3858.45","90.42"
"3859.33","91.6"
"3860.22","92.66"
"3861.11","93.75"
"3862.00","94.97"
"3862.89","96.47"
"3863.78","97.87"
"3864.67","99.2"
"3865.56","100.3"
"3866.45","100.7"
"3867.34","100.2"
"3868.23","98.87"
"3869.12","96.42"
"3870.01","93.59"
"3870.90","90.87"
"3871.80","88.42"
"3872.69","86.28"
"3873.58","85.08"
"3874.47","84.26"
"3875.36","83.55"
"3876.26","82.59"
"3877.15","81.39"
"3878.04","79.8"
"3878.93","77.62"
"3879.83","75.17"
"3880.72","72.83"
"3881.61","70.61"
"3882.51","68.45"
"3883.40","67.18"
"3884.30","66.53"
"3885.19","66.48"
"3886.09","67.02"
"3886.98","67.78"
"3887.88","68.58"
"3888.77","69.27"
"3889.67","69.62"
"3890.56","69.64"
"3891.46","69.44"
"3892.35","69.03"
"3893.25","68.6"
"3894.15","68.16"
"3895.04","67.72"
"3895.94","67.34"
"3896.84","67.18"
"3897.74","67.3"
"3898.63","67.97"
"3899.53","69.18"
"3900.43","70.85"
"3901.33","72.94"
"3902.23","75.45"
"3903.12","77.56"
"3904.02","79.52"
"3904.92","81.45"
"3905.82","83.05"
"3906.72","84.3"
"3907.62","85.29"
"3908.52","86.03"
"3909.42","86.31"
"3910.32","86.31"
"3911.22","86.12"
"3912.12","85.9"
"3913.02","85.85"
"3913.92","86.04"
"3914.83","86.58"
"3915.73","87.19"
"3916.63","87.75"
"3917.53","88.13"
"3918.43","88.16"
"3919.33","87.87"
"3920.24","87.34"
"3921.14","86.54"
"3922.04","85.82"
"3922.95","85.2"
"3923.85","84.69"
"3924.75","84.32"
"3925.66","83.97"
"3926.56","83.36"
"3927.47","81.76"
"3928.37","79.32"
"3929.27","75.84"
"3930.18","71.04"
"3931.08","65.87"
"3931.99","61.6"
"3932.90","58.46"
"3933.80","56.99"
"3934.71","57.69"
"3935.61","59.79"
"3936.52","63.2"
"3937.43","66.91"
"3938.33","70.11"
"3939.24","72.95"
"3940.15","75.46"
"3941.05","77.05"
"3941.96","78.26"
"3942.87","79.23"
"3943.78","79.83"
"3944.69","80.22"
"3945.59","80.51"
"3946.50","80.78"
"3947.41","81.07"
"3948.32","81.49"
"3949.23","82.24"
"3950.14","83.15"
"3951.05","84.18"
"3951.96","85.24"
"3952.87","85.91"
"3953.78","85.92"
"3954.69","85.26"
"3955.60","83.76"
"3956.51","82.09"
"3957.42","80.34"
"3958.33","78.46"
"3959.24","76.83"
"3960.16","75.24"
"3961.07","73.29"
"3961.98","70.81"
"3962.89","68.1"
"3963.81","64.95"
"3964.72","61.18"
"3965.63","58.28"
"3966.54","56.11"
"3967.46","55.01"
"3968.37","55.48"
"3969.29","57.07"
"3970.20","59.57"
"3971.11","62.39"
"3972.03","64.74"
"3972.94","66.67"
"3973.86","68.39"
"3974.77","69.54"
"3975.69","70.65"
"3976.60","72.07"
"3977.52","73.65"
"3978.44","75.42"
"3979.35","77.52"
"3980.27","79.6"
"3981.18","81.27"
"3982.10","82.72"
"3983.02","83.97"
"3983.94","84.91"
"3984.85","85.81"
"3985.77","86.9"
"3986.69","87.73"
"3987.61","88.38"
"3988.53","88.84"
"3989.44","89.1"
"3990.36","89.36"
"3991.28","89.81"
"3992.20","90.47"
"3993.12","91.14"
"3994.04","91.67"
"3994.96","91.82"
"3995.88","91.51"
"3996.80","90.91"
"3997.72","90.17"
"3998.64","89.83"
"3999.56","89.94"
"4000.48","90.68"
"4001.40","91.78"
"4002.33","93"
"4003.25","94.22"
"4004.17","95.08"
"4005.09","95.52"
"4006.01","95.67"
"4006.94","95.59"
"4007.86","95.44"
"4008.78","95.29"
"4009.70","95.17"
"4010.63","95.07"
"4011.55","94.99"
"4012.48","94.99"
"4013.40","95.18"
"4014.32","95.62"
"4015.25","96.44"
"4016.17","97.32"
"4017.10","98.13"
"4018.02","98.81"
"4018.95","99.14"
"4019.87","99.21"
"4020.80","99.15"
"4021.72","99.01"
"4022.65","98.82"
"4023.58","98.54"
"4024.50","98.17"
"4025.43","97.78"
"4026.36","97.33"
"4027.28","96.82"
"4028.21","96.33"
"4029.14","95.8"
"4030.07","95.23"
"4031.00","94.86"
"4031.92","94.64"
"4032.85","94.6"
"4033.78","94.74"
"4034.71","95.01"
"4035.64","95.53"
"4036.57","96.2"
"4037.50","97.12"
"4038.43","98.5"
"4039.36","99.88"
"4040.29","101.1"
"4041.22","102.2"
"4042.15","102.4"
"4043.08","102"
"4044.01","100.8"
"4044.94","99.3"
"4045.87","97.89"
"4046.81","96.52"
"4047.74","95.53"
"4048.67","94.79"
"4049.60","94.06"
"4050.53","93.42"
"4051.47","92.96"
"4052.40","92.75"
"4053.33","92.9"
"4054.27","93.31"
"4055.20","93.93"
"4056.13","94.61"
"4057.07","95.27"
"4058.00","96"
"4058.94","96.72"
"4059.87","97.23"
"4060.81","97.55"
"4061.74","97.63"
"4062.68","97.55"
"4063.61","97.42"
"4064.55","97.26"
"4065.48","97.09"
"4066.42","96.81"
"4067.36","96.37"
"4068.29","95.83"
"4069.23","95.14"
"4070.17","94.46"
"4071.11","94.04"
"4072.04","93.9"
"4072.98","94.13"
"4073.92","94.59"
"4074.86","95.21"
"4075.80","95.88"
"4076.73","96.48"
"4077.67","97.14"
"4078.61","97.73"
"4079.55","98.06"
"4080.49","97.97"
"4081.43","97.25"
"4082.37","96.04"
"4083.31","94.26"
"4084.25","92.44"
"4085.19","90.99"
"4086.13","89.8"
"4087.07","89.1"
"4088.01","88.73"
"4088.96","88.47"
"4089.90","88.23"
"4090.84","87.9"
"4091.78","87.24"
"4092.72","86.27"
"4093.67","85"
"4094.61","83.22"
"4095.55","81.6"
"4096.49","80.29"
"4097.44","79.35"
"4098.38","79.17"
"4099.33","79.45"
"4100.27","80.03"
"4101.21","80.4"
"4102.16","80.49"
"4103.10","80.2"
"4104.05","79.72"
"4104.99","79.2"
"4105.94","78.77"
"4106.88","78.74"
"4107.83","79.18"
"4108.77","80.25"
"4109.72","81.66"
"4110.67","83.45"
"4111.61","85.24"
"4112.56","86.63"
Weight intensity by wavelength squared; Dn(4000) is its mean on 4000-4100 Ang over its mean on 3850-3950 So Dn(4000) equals 1.28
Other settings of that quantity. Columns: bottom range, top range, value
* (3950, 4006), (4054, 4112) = 1.18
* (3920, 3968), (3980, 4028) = 1.27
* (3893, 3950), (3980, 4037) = 1.26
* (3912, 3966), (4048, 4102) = 1.27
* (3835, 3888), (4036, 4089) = 1.29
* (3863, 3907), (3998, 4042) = 1.32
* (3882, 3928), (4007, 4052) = 1.33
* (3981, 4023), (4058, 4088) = 1.07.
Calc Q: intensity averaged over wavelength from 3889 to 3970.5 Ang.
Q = 75.8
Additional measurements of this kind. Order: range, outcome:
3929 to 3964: 74.9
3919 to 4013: 79.8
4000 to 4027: 96.3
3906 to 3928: 85.8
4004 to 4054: 96.8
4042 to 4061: 96.1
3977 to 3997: 85.9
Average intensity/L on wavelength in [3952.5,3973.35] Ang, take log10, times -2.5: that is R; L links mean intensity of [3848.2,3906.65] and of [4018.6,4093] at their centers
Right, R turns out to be 0.25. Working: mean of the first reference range 80.8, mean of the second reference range 95.7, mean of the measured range 69.8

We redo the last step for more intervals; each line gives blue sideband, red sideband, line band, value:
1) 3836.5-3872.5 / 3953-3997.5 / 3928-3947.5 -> 0.12 mag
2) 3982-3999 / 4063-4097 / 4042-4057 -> -0.05 mag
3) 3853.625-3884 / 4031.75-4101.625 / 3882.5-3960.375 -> 0.16 mag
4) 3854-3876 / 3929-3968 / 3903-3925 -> -0.06 mag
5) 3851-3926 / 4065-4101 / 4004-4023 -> -0.11 mag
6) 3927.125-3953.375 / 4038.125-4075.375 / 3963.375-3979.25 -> 0.24 mag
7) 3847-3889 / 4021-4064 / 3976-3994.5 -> 0.10 mag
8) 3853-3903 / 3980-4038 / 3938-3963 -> 0.11 mag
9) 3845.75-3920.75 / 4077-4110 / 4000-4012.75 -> -0.12 mag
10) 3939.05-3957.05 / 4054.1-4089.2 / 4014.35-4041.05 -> -0.08 mag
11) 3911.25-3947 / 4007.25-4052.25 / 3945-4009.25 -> 0.08 mag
